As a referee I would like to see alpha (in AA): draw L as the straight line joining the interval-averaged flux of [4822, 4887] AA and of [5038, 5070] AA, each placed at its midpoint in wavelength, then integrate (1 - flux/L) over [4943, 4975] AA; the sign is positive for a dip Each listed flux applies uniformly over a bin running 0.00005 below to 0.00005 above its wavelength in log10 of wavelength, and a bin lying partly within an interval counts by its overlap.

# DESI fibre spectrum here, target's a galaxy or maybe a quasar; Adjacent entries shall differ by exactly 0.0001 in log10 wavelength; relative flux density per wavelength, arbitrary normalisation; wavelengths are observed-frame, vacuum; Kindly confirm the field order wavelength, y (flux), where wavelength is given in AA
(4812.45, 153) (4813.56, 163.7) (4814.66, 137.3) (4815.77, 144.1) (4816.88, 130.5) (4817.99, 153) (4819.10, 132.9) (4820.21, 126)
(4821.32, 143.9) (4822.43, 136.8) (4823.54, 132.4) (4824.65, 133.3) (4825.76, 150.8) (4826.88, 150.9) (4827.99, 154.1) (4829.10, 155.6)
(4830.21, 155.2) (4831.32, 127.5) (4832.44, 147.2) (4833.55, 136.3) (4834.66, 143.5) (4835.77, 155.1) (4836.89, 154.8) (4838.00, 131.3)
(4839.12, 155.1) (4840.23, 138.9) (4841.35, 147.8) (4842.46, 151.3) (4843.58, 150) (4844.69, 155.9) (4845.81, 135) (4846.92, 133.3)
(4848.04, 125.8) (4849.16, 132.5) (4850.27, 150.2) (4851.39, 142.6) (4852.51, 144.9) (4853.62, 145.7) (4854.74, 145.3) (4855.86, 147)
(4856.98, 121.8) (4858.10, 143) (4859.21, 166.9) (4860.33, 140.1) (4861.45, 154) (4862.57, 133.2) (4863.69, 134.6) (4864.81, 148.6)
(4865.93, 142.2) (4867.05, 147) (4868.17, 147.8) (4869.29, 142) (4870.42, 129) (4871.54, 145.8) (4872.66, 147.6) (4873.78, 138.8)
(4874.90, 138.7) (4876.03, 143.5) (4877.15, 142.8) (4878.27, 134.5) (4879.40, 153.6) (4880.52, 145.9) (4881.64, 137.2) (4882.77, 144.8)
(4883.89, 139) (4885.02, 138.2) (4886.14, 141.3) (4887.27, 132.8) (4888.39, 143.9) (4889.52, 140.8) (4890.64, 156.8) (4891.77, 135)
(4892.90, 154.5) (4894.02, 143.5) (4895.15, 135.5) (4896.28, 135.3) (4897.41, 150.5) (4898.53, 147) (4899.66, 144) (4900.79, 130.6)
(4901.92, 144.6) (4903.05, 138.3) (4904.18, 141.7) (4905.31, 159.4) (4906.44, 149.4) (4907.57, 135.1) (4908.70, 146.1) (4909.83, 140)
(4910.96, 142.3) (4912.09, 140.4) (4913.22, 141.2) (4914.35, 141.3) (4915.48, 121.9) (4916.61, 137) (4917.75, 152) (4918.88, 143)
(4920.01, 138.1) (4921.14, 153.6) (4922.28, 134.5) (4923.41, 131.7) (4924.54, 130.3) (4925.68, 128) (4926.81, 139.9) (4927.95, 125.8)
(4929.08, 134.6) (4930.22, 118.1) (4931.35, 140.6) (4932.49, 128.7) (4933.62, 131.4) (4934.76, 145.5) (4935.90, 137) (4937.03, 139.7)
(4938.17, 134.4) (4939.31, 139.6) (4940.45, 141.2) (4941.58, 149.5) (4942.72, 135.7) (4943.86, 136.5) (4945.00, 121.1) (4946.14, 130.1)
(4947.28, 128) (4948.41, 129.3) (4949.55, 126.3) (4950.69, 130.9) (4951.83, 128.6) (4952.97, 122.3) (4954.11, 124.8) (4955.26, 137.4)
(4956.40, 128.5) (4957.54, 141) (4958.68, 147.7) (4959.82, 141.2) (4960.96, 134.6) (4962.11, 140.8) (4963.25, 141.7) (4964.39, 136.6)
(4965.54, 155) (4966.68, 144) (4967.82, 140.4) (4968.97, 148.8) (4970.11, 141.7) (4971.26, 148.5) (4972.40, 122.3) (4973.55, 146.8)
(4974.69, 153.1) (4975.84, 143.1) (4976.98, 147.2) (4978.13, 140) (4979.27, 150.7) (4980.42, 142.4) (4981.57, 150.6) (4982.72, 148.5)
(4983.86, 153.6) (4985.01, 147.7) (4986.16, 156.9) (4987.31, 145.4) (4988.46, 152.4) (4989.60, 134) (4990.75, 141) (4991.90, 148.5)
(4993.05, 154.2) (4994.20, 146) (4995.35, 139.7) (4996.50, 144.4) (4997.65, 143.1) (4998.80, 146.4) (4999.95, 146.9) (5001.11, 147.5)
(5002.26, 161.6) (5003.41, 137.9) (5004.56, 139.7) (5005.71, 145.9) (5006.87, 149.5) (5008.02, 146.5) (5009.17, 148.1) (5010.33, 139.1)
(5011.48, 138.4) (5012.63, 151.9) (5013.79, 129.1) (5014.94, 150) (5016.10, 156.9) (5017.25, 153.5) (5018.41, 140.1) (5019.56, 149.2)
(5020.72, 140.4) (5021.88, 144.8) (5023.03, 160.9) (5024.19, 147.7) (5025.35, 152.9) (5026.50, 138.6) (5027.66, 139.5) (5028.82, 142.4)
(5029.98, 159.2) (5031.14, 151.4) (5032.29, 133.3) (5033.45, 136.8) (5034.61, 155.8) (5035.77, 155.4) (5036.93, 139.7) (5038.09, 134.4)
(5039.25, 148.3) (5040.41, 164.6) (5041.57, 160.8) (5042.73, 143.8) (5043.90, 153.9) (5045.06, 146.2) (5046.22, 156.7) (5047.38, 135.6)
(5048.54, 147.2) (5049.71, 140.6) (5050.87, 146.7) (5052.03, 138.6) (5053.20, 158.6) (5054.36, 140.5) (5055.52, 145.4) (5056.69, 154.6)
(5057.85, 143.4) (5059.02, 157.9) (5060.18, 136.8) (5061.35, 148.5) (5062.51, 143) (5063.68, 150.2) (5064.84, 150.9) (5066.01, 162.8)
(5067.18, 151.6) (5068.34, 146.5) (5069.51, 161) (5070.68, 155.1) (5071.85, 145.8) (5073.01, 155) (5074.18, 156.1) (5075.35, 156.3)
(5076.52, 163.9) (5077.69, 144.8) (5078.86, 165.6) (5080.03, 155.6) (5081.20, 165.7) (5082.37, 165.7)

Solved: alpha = 2.1 AA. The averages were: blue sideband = 143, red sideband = 149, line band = 137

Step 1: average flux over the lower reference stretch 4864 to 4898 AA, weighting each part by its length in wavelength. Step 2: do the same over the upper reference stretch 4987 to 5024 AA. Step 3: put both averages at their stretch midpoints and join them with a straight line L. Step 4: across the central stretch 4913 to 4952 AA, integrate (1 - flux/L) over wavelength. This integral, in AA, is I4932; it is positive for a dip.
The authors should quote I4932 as 2.4 AA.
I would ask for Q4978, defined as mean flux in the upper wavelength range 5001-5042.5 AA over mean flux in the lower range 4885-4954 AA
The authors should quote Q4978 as 1.07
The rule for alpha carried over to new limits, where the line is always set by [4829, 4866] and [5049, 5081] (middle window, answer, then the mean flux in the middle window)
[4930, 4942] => 0.8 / 137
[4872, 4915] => 0.8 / 143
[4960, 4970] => 0.3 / 143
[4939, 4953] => 1.4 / 133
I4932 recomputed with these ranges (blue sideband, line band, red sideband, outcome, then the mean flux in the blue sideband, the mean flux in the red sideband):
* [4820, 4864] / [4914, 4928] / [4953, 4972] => 0.42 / 143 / 140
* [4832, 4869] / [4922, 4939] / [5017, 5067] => 1.41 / 144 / 148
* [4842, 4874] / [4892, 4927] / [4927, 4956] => -1.11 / 143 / 133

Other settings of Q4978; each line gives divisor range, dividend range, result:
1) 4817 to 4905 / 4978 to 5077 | 1.04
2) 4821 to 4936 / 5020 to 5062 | 1.04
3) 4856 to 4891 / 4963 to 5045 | 1.03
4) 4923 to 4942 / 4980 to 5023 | 1.09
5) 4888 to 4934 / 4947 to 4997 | 1.01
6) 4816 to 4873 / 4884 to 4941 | 0.98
